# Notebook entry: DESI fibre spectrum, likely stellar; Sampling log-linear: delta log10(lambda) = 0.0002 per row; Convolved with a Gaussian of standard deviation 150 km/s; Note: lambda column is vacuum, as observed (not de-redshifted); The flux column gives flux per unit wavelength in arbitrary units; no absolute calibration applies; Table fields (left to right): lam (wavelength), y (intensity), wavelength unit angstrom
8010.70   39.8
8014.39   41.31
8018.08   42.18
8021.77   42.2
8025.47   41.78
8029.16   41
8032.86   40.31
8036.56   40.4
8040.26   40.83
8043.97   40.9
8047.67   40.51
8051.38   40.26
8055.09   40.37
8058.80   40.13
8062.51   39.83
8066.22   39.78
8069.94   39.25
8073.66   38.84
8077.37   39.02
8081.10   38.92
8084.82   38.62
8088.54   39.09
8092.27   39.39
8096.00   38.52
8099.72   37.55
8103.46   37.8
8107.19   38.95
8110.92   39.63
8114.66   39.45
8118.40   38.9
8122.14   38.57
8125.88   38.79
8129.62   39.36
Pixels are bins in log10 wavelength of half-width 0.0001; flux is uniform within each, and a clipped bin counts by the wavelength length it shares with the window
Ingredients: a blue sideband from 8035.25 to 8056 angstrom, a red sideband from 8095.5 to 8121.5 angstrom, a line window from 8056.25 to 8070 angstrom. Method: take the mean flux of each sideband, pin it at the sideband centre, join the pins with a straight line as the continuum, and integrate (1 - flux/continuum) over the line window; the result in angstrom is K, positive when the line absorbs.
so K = 0.1 angstrom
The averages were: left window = 40.5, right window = 38.7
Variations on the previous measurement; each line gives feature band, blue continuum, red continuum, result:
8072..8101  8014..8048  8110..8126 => 0.77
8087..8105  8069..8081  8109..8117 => 0.36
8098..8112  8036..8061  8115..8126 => 0.27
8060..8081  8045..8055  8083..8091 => 0.13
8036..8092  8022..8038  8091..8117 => 0.31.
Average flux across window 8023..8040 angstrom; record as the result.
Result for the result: 40.9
